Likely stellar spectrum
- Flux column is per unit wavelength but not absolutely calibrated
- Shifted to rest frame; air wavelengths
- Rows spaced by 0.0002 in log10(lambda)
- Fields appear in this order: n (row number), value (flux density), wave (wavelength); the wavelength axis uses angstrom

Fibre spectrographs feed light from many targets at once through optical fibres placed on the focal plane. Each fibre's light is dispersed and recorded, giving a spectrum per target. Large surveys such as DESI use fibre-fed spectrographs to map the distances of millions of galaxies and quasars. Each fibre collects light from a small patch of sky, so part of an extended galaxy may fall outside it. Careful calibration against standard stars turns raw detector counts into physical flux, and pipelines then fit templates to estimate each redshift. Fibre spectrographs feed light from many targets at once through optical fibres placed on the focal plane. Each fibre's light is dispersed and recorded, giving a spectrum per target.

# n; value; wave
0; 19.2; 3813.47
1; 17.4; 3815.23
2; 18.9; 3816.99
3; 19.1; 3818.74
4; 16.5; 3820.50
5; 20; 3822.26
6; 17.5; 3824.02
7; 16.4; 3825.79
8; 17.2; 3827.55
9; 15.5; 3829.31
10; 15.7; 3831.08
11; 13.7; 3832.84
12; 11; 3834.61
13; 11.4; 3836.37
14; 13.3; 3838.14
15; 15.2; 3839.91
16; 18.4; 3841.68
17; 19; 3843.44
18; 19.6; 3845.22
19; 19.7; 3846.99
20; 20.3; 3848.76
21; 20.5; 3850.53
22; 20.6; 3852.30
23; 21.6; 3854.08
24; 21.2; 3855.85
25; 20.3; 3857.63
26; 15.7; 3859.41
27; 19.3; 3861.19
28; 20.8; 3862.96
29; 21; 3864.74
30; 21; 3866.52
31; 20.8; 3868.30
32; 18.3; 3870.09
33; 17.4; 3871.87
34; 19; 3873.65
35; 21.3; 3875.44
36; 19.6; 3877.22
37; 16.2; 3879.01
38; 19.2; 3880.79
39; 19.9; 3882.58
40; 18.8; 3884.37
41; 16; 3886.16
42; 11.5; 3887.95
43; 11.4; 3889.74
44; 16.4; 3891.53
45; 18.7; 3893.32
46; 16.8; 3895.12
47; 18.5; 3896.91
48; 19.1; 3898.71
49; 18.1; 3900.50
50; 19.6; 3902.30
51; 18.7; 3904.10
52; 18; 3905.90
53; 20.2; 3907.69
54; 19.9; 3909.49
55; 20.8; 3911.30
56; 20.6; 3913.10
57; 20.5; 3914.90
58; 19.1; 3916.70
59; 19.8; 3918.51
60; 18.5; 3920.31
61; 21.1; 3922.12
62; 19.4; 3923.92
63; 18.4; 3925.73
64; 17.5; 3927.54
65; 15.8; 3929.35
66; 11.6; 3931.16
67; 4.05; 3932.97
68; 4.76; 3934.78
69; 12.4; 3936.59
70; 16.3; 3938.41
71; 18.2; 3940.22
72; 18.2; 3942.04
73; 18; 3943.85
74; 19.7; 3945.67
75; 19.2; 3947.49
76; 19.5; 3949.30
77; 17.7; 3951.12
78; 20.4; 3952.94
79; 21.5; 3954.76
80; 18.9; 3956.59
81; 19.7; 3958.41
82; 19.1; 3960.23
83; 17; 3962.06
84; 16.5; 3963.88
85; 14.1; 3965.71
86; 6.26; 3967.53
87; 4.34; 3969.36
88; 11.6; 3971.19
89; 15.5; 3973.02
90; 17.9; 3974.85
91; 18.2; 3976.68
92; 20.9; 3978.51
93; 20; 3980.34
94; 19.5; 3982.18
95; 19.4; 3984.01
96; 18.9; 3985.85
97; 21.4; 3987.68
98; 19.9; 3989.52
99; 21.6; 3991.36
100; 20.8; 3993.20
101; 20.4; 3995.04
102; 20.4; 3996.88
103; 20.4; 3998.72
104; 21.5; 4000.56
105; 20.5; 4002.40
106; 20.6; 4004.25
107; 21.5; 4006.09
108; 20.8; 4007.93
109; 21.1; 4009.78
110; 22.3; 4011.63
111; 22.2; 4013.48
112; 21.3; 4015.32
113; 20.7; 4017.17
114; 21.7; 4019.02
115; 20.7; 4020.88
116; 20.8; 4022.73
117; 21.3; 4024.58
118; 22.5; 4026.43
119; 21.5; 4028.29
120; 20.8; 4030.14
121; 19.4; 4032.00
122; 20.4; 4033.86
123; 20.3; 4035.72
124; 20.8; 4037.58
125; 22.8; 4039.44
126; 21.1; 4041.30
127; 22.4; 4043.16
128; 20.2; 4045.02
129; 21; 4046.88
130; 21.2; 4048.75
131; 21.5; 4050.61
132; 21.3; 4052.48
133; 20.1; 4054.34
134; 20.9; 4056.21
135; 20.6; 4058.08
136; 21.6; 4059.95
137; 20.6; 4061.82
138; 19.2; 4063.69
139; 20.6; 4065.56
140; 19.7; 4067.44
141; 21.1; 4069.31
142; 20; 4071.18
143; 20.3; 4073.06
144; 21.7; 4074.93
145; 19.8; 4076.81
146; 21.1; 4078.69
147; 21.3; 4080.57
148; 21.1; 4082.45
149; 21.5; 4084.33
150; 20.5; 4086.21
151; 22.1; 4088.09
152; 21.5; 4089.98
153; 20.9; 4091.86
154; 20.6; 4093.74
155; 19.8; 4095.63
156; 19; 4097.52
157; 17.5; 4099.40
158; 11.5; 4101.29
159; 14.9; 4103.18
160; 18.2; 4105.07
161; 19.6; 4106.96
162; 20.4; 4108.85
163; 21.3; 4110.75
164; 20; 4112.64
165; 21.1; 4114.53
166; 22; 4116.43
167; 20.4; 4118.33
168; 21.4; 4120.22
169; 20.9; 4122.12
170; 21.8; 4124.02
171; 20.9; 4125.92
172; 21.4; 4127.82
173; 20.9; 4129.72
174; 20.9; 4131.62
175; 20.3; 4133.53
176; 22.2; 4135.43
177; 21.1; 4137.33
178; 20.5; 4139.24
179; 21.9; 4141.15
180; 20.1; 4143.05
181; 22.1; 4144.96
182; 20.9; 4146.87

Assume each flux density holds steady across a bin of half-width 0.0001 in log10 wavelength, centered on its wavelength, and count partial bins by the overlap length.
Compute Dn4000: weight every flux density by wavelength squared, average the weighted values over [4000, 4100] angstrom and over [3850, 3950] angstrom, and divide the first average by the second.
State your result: 1.25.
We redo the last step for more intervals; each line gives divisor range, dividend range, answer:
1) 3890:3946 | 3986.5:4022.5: 1.27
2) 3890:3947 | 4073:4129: 1.28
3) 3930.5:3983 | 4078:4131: 1.36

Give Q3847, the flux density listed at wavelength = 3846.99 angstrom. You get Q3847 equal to 19.7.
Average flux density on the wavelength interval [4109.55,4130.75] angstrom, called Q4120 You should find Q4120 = 21.1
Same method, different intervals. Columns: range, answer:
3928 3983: 15.9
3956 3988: 16.5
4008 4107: 20.5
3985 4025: 20.9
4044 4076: 20.7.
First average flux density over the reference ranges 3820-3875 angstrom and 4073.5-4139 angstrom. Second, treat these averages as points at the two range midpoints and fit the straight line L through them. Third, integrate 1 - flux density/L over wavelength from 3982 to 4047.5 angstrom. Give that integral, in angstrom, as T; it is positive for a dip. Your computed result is -4.8 angstrom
